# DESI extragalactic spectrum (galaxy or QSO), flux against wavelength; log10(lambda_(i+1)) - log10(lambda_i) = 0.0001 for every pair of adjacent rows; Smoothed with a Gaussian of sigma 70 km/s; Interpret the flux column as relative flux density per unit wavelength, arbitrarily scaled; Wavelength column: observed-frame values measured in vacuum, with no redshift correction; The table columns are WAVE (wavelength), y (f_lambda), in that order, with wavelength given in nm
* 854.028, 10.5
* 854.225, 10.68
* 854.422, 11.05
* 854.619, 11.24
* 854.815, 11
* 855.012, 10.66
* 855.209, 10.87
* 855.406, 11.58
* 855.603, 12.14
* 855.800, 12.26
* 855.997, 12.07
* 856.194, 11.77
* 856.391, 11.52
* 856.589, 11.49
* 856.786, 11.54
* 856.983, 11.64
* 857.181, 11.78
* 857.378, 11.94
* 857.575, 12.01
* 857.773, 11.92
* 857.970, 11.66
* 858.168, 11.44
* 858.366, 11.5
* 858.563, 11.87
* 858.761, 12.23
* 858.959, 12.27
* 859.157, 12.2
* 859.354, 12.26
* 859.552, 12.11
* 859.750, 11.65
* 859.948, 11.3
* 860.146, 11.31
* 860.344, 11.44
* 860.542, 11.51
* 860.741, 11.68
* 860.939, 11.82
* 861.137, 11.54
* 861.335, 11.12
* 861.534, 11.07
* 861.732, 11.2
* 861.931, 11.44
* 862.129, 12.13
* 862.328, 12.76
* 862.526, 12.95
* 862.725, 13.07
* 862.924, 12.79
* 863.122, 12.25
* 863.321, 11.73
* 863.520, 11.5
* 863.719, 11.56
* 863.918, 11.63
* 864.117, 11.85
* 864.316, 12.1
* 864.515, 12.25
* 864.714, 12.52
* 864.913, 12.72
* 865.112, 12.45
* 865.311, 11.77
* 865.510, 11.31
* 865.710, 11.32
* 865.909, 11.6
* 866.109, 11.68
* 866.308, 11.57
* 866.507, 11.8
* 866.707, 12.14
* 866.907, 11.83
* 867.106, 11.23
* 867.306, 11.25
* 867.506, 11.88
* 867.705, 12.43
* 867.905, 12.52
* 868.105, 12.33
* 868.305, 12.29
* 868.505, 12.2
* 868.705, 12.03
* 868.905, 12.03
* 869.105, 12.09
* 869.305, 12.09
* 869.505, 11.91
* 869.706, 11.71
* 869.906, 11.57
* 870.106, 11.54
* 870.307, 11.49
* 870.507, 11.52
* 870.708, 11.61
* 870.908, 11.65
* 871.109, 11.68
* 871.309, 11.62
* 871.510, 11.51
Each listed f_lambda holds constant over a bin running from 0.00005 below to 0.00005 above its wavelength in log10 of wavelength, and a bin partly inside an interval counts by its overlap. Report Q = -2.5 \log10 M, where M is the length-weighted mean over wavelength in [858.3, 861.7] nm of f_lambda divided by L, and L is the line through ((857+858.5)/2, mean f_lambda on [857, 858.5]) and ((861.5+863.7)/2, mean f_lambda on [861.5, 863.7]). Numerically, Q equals 0.02 mag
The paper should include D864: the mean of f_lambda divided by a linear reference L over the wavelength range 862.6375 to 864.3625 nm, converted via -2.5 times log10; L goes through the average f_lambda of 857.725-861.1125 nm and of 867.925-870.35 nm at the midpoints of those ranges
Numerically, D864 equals -0.017 mag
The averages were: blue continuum 11.8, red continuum 12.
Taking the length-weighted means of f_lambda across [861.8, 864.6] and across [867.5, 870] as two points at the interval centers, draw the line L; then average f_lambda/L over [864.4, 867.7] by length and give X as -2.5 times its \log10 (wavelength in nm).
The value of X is 0.02 mag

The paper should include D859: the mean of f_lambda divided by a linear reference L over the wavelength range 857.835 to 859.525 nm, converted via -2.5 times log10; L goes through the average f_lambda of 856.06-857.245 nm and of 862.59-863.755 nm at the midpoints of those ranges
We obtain -0.01 mag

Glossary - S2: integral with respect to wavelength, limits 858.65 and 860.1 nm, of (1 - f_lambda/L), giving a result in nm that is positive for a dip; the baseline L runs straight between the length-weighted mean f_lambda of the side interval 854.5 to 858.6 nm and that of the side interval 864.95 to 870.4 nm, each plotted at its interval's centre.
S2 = -0.04 nm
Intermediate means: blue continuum 11.6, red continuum 11.9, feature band 12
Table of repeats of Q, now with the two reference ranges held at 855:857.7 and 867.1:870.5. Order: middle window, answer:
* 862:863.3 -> -0.07 mag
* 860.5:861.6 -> 0.03 mag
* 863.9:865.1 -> -0.04 mag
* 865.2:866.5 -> 0.03 mag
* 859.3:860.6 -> 0.01 mag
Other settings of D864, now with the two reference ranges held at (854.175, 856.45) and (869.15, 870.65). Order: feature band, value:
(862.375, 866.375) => -0.04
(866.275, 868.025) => -0.02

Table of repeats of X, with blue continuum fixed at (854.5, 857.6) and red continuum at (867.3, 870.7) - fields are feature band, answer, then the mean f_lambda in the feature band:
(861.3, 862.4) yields 0.012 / 11.6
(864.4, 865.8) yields -0.020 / 12.1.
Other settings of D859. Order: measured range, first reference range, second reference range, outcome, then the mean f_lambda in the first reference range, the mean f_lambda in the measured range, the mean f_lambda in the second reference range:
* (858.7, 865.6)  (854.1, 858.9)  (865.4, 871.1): -0.02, 11.6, 11.9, 11.8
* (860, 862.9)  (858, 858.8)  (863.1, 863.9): -0.01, 11.7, 11.8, 11.7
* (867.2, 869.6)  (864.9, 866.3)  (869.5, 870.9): -0.04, 11.8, 12.1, 11.6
